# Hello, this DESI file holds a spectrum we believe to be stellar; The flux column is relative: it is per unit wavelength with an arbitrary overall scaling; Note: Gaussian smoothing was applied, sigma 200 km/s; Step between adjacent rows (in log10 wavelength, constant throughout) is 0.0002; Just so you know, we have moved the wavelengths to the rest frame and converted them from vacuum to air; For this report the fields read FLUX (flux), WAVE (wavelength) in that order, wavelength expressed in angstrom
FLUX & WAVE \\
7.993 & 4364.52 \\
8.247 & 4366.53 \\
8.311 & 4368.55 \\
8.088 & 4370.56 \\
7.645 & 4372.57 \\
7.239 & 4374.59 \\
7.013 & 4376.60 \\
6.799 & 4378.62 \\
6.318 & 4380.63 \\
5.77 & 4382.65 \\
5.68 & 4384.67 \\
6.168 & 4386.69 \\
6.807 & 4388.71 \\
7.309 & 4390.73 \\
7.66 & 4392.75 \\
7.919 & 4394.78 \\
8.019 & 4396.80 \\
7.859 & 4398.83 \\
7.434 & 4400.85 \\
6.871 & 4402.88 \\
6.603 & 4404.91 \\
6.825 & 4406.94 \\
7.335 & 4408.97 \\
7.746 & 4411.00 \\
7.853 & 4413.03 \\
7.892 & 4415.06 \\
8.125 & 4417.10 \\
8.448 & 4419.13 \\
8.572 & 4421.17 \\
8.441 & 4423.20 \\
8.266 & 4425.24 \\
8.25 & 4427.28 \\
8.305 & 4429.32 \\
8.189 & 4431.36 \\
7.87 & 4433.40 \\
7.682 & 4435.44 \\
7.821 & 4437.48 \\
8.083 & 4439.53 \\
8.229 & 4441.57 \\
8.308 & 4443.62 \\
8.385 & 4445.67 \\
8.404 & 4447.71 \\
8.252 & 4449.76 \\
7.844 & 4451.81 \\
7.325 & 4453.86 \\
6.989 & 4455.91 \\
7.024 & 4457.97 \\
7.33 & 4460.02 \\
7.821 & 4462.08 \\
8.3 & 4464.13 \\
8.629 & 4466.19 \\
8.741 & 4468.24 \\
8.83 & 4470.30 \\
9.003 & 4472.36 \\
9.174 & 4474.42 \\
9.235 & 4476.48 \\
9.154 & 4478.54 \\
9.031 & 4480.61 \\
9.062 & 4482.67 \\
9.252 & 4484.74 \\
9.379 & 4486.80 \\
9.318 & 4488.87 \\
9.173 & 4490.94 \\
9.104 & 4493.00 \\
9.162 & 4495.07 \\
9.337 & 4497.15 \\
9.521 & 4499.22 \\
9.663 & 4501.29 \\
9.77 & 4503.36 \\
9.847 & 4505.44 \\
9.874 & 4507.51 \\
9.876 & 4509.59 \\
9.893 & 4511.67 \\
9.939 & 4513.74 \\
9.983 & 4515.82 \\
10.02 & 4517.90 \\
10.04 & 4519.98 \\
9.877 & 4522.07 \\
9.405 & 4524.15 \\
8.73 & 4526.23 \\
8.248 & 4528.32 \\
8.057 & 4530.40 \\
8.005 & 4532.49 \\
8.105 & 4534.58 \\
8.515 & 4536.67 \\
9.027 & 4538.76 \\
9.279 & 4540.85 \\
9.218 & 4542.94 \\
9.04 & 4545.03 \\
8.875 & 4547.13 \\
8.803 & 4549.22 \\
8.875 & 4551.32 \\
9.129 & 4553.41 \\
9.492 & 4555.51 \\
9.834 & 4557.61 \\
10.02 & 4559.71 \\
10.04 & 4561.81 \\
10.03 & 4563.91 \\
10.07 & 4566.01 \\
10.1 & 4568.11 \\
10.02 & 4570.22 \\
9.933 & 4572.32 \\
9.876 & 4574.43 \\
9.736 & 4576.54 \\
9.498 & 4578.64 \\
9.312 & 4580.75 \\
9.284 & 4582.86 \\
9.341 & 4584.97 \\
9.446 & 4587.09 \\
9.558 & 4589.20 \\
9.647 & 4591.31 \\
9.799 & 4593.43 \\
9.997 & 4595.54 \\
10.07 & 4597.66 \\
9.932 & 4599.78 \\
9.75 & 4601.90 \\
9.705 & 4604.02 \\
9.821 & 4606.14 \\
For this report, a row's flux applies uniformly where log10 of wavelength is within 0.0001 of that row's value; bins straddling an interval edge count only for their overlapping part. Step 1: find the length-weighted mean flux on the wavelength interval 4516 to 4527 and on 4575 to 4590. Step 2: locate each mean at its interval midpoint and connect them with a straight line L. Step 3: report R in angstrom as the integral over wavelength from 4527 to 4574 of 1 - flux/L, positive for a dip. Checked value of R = 1.7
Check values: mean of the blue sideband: 9.66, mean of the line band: 9.22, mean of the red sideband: 9.47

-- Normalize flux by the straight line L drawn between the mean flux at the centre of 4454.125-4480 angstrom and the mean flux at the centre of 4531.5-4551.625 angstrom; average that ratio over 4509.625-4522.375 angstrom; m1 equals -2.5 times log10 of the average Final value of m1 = -0.16 mag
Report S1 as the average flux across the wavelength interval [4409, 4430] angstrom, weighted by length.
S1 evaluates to 8.15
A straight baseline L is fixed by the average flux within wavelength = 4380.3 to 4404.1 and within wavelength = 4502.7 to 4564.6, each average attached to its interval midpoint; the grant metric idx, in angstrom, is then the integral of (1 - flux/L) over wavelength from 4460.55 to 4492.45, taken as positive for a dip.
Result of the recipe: -2.0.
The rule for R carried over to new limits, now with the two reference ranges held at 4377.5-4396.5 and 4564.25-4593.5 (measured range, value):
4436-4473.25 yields -1.28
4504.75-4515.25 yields -1.52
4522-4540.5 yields 0.70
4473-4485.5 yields -1.49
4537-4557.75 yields 0.24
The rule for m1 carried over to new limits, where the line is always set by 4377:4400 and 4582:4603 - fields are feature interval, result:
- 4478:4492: -0.12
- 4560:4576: -0.07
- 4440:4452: -0.07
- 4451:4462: 0.08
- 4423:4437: -0.09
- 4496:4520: -0.15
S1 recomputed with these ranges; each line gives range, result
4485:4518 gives 9.6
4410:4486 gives 8.27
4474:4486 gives 9.15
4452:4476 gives 8.12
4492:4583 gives 9.42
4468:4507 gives 9.27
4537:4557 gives 9.08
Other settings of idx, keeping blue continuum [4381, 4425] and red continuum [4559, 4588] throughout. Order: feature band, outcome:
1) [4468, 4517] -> -4.31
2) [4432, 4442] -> -0.08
